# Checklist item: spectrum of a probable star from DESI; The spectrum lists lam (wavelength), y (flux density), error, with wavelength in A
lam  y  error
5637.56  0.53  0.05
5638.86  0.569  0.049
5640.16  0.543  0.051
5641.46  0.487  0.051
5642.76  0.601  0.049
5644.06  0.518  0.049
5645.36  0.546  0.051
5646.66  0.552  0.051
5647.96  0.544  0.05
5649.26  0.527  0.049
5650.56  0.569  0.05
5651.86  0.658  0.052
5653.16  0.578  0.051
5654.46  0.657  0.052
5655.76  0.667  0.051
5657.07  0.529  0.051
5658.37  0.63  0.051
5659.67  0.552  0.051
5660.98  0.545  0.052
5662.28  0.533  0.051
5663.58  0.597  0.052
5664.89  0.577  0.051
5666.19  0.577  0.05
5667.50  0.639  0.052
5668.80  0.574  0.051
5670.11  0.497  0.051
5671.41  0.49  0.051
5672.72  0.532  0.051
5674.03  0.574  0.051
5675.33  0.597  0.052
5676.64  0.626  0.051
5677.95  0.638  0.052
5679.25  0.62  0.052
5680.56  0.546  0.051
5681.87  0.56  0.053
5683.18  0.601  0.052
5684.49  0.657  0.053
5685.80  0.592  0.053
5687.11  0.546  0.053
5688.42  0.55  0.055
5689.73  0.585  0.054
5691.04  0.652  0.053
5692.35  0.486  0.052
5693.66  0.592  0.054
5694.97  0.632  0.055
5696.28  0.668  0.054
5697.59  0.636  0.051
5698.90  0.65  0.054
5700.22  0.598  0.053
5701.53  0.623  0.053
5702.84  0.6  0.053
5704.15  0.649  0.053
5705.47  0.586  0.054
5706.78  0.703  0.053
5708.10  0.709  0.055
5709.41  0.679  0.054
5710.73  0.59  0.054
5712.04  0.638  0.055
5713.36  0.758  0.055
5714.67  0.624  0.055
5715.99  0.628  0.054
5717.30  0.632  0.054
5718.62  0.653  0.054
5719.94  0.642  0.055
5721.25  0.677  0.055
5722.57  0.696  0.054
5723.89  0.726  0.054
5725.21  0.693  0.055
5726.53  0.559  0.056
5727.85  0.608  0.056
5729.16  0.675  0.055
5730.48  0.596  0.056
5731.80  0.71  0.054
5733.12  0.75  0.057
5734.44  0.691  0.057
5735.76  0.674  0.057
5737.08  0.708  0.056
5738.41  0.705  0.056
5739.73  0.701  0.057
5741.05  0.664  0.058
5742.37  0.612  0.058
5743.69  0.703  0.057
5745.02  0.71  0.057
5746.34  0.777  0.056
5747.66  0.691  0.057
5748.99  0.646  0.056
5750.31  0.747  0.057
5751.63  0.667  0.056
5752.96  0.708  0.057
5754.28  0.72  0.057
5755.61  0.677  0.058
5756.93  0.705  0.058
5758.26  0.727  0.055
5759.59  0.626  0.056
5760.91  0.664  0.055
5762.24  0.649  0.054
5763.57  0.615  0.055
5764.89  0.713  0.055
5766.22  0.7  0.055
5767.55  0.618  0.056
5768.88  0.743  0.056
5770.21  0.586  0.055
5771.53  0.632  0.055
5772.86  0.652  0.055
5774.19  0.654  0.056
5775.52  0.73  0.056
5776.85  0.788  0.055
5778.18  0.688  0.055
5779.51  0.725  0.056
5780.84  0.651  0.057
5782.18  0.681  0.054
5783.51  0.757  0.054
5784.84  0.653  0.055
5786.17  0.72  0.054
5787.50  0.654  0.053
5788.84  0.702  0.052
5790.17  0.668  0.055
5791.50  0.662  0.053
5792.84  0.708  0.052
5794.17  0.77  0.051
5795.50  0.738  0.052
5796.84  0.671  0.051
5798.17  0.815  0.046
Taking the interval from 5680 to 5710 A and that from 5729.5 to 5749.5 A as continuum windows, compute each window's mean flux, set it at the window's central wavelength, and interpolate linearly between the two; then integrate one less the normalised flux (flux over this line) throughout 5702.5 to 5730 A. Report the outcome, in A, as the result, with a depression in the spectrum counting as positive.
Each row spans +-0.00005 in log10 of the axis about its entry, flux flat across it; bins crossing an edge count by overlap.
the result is -0.20 A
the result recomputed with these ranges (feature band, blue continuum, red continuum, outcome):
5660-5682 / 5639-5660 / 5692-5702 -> 0.7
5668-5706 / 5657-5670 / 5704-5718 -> 1.4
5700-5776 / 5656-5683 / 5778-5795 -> -2.9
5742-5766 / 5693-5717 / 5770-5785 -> -0.5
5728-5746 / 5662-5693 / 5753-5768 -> -1.0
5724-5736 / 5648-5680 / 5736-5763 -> 0.0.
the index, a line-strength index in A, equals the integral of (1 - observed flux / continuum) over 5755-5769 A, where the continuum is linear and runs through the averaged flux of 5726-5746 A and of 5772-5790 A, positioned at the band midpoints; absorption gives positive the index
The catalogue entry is 0.3 A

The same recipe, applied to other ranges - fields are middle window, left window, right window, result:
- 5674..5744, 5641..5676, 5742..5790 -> -1.61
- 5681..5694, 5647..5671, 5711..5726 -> 0.83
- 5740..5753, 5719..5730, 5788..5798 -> -0.34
